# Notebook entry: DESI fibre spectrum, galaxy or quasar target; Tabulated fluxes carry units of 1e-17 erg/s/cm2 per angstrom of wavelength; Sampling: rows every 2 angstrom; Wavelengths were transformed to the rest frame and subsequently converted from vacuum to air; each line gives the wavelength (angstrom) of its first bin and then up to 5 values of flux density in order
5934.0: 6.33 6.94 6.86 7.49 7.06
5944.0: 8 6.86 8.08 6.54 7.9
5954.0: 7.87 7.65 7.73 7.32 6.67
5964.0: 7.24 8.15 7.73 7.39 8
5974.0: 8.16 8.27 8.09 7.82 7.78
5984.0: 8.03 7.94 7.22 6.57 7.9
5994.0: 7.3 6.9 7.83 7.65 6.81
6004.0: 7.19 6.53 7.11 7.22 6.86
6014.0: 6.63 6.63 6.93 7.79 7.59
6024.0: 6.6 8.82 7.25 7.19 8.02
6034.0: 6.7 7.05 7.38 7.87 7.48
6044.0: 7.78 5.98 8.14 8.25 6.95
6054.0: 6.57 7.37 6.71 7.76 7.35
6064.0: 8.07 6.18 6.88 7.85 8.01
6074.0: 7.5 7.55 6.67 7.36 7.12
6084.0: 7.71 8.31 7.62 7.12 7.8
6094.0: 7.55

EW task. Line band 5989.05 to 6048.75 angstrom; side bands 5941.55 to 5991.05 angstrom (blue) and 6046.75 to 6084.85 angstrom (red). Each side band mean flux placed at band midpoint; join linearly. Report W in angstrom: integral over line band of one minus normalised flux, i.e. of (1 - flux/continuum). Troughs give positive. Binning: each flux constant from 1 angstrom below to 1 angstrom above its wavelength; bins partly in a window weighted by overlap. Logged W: 1.77 angstrom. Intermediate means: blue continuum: 7.61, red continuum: 7.36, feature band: 7.25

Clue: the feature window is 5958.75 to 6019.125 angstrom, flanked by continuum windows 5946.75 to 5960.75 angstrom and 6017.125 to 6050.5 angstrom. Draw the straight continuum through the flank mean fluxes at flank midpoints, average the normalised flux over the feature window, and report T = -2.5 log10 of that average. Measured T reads 0.02 mag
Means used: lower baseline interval 7.58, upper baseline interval 7.45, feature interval 7.4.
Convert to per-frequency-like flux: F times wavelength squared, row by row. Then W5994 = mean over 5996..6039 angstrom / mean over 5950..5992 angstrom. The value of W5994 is 0.96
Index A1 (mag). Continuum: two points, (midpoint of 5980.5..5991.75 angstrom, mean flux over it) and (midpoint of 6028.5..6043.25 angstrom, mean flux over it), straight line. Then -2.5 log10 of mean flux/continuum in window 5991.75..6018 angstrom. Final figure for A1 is 0.06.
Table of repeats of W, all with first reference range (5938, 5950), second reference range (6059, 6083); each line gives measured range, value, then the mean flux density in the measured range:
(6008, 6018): 0.66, 6.87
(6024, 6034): -0.31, 7.59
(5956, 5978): -0.96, 7.68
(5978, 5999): -0.55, 7.56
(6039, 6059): 0.13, 7.31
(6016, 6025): 0.24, 7.16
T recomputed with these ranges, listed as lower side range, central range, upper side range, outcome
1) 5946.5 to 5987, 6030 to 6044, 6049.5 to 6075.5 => 0.00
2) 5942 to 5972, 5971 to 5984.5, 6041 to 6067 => -0.08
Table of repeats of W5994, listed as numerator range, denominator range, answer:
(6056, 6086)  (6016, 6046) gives 1.01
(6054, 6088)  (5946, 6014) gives 1.02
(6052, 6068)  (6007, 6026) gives 1.01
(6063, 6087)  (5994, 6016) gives 1.08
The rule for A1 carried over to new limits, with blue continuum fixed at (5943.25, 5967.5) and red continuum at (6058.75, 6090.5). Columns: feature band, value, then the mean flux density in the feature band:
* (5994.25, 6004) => 0.028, 7.29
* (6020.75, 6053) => 0.002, 7.44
